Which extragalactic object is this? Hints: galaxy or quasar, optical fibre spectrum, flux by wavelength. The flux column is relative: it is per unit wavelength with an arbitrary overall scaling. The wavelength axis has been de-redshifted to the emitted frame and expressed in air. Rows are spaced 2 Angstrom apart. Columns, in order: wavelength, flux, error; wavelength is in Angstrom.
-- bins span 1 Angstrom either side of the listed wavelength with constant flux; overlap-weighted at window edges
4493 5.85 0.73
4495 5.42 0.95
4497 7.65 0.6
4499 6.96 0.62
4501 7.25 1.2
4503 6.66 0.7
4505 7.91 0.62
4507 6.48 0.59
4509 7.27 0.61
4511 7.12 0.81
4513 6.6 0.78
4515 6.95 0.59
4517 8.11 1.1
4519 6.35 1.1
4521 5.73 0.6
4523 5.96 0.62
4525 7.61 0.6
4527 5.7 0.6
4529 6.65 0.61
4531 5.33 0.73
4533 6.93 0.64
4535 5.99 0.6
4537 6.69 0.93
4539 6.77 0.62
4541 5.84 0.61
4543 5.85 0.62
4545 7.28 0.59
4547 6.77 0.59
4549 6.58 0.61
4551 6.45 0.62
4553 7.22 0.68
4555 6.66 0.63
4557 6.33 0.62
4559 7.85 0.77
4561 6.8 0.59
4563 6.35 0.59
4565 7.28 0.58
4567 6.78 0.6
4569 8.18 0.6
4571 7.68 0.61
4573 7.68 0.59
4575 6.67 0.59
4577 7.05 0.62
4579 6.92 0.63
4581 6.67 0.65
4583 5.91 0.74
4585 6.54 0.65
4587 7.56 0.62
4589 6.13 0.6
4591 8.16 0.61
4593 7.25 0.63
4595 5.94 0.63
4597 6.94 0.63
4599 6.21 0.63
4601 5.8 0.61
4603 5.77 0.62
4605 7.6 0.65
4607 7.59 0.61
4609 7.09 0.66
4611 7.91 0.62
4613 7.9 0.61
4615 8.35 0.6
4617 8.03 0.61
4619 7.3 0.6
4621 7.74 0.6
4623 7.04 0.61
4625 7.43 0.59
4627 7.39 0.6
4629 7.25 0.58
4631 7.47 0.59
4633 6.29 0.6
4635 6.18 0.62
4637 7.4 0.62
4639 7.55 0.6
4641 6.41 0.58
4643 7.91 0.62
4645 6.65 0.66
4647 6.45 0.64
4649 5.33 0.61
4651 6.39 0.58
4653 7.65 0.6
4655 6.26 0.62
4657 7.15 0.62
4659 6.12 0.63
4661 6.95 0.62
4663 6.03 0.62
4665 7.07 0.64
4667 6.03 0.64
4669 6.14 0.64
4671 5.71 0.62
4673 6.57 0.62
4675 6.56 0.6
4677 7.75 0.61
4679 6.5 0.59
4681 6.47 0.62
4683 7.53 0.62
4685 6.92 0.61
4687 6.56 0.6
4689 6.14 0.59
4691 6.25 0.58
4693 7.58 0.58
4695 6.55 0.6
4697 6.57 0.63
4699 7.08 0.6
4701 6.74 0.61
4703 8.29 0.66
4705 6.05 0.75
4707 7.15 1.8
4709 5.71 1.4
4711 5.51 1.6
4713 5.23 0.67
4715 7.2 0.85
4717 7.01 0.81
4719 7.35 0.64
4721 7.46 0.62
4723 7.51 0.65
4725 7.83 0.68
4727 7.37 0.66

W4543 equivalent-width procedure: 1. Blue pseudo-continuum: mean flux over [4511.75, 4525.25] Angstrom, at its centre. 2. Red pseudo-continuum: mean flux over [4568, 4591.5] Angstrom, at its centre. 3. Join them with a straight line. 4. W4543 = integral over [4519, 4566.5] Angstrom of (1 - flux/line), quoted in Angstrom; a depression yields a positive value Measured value 2.2 Angstrom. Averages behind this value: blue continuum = 6.72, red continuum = 7.07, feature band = 6.55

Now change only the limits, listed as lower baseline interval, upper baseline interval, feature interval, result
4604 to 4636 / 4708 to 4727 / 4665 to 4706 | 1.7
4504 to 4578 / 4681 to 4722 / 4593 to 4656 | -2.3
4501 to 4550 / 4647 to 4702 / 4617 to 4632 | -1.8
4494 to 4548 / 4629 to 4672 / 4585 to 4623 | -2.9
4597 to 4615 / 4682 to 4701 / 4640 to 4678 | 1.7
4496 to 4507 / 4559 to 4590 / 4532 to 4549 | 1.4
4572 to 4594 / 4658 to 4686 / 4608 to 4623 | -1.9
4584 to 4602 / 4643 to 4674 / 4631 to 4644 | -0.9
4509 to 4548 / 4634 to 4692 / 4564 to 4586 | -1.5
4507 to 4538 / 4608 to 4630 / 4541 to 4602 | 2.2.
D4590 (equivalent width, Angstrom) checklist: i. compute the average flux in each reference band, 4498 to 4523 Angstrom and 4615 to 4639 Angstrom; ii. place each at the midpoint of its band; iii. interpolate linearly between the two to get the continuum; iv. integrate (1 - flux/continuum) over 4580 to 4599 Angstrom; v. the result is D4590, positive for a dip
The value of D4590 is 1.1 Angstrom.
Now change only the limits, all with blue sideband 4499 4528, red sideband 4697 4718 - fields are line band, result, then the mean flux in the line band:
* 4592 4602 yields 0.5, 6.43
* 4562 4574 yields -1.0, 7.33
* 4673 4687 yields -0.6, 6.9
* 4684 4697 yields -0.1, 6.66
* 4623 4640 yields -1.1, 7.12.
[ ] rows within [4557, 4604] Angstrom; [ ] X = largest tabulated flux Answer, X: 8.18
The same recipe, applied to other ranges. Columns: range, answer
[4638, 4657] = 7.91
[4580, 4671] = 8.35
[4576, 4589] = 7.56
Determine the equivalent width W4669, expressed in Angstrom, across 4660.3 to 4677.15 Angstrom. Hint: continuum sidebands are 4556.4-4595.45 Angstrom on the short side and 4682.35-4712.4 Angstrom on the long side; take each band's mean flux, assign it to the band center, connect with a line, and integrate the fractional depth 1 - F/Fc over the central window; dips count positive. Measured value 0.73 Angstrom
